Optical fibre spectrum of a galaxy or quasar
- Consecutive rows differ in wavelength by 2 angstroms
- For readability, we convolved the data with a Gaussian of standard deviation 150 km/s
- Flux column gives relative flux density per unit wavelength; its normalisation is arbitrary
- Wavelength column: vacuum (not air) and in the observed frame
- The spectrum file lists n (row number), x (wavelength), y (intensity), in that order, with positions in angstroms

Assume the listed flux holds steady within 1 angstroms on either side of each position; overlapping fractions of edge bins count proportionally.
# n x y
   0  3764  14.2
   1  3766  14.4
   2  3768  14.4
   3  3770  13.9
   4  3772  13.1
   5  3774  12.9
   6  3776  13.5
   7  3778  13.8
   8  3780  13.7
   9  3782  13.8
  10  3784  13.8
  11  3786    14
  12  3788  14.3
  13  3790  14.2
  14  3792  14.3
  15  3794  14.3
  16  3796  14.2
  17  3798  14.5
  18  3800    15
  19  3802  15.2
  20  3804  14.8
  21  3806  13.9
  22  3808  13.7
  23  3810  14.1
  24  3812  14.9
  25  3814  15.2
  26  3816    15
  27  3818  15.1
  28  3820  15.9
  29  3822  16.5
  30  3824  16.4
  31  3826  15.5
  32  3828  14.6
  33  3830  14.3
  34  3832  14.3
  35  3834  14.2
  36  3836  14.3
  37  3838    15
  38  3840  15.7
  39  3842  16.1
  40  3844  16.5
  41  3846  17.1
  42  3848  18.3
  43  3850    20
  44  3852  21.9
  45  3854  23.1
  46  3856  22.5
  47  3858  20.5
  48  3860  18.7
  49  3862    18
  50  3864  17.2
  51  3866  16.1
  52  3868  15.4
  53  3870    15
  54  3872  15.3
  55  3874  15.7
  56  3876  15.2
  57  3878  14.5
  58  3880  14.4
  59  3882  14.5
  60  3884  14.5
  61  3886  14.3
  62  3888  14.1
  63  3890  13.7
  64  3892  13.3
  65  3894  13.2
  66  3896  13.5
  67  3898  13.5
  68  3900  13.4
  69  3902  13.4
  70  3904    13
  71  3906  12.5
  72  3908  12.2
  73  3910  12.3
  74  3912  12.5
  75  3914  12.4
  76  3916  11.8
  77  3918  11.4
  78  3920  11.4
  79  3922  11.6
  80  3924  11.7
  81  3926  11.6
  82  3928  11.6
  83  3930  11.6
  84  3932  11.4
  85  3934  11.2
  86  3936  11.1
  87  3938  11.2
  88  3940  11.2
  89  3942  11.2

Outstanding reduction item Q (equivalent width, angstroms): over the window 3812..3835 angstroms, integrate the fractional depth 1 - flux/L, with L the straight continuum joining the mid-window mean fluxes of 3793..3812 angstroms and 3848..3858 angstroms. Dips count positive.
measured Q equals 2.8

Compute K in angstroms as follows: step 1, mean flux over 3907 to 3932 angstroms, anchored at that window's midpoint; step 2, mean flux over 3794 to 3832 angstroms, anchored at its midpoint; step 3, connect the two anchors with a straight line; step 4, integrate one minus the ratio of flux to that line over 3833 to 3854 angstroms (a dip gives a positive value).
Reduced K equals -4.83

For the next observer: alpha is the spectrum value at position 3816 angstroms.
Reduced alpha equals 15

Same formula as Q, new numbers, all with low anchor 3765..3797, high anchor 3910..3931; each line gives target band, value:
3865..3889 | -4.8 angstroms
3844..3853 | -4.3 angstroms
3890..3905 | -1.5 angstroms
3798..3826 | -3.4 angstroms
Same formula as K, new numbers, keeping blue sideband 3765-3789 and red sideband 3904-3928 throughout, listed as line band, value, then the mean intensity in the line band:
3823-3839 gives -2.1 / 14.8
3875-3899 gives -3.3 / 14.1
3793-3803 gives -0.8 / 14.6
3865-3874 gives -2.1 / 15.5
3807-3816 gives -0.8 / 14.5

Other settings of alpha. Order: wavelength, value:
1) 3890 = 13.7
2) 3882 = 14.5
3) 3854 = 23.1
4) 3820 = 15.9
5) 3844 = 16.5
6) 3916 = 11.8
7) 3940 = 11.2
